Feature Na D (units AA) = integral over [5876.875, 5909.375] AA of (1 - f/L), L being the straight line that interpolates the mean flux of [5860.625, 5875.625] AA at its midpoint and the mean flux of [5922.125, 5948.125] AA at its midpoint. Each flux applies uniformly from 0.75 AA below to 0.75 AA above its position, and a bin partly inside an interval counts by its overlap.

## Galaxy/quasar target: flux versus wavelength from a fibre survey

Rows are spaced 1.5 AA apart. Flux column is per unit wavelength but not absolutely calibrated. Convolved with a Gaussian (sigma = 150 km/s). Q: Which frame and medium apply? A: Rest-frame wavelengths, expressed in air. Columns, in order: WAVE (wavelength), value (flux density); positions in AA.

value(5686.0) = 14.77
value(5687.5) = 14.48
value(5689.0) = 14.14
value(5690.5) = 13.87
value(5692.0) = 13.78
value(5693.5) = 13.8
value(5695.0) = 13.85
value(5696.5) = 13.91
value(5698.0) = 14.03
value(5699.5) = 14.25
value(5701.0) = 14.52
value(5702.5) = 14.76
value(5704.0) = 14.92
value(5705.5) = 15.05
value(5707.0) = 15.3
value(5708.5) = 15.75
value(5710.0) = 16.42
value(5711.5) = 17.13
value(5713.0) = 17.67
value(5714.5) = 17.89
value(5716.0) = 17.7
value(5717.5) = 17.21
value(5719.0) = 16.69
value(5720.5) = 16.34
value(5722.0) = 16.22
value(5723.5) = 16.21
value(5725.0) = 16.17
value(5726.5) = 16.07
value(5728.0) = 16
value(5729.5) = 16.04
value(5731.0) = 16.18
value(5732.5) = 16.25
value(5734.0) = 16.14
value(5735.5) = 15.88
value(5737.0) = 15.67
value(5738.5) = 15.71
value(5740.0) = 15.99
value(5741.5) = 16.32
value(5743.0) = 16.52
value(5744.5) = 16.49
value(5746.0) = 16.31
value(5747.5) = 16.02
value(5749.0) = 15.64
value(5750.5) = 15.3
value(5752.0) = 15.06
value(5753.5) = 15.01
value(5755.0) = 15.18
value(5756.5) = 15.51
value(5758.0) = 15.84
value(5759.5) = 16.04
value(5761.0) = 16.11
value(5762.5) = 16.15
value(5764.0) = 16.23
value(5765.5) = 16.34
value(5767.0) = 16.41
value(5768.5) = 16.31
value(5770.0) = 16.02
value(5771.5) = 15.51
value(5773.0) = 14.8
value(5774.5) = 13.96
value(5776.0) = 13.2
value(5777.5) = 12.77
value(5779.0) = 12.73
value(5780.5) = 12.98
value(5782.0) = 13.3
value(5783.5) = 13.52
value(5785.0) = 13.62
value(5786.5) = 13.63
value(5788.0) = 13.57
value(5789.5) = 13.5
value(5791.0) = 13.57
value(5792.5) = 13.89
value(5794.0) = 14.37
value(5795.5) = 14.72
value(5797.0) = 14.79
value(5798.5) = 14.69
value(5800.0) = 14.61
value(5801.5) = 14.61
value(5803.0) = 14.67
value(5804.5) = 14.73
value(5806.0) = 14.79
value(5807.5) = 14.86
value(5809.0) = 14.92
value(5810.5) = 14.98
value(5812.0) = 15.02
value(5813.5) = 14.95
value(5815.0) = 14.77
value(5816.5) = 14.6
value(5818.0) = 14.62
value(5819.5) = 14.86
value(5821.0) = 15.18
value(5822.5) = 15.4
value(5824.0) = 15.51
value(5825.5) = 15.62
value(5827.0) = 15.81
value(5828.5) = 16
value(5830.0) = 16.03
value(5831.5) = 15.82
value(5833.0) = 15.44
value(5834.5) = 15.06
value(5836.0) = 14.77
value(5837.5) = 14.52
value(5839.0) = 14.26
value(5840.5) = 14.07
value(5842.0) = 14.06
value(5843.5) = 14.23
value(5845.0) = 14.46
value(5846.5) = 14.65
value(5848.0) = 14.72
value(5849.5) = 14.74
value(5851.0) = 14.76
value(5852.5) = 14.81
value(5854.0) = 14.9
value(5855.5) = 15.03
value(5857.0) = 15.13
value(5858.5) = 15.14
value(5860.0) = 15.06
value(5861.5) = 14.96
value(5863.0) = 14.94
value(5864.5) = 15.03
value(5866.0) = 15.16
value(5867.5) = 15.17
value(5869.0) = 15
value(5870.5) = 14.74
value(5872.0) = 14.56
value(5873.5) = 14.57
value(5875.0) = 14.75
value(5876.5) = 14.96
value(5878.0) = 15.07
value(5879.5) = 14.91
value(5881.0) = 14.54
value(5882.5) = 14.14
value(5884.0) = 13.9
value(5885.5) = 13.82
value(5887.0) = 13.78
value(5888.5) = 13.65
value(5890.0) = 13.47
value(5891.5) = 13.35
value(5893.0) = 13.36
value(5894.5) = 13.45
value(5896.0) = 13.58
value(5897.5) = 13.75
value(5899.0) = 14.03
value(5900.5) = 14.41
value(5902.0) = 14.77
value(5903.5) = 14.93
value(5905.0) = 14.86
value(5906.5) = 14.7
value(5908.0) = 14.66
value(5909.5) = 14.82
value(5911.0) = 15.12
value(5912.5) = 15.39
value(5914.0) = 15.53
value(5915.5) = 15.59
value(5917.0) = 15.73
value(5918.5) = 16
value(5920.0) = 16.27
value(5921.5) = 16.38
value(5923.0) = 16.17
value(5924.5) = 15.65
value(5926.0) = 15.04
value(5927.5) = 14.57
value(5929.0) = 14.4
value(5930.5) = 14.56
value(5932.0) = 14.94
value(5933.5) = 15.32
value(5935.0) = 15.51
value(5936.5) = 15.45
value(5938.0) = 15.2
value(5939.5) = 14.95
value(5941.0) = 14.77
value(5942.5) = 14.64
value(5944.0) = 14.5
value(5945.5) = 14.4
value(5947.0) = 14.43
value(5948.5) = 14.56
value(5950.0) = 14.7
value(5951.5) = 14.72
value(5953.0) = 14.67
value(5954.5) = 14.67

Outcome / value 1.6 AA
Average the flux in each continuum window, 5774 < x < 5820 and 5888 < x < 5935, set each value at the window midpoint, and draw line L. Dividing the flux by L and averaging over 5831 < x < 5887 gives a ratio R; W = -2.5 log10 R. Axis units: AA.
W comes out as -0.02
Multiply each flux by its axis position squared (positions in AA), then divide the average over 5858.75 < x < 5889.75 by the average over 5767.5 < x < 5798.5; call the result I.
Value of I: 1.1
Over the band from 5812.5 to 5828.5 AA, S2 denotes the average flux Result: 15.2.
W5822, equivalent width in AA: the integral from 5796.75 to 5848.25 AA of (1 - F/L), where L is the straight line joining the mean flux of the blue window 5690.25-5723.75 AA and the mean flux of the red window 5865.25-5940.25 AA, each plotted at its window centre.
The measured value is 0.6 AA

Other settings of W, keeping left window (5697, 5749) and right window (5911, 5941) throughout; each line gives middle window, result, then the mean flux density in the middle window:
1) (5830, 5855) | 0.065 mag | 14.7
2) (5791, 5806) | 0.091 mag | 14.5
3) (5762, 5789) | 0.100 mag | 14.5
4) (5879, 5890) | 0.108 mag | 14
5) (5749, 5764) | 0.022 mag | 15.6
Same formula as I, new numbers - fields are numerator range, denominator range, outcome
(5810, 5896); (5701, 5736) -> 0.95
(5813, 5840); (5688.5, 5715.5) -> 1.05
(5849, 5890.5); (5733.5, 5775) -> 0.97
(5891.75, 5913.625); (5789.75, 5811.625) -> 1.02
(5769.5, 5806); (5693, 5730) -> 0.92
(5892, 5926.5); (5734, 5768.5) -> 0.99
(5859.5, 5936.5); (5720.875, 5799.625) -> 1.02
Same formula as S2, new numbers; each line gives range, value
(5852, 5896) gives 14.5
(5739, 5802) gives 14.9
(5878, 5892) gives 14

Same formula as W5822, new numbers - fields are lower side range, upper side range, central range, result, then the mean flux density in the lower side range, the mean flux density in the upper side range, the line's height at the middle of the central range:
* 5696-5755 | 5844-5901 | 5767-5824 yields 2.9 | 15.9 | 14.5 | 15.2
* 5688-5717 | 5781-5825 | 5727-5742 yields -1.0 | 15.2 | 14.5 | 15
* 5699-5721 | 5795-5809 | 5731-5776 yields -0.9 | 16.1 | 14.7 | 15.5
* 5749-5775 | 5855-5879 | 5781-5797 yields 1.7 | 15.7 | 15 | 15.5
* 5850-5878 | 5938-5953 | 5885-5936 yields 0.0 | 14.9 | 14.7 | 14.8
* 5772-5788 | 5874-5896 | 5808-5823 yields -1.4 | 13.5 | 14.1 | 13.7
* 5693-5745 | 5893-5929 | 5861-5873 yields 0.2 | 15.9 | 15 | 15.2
